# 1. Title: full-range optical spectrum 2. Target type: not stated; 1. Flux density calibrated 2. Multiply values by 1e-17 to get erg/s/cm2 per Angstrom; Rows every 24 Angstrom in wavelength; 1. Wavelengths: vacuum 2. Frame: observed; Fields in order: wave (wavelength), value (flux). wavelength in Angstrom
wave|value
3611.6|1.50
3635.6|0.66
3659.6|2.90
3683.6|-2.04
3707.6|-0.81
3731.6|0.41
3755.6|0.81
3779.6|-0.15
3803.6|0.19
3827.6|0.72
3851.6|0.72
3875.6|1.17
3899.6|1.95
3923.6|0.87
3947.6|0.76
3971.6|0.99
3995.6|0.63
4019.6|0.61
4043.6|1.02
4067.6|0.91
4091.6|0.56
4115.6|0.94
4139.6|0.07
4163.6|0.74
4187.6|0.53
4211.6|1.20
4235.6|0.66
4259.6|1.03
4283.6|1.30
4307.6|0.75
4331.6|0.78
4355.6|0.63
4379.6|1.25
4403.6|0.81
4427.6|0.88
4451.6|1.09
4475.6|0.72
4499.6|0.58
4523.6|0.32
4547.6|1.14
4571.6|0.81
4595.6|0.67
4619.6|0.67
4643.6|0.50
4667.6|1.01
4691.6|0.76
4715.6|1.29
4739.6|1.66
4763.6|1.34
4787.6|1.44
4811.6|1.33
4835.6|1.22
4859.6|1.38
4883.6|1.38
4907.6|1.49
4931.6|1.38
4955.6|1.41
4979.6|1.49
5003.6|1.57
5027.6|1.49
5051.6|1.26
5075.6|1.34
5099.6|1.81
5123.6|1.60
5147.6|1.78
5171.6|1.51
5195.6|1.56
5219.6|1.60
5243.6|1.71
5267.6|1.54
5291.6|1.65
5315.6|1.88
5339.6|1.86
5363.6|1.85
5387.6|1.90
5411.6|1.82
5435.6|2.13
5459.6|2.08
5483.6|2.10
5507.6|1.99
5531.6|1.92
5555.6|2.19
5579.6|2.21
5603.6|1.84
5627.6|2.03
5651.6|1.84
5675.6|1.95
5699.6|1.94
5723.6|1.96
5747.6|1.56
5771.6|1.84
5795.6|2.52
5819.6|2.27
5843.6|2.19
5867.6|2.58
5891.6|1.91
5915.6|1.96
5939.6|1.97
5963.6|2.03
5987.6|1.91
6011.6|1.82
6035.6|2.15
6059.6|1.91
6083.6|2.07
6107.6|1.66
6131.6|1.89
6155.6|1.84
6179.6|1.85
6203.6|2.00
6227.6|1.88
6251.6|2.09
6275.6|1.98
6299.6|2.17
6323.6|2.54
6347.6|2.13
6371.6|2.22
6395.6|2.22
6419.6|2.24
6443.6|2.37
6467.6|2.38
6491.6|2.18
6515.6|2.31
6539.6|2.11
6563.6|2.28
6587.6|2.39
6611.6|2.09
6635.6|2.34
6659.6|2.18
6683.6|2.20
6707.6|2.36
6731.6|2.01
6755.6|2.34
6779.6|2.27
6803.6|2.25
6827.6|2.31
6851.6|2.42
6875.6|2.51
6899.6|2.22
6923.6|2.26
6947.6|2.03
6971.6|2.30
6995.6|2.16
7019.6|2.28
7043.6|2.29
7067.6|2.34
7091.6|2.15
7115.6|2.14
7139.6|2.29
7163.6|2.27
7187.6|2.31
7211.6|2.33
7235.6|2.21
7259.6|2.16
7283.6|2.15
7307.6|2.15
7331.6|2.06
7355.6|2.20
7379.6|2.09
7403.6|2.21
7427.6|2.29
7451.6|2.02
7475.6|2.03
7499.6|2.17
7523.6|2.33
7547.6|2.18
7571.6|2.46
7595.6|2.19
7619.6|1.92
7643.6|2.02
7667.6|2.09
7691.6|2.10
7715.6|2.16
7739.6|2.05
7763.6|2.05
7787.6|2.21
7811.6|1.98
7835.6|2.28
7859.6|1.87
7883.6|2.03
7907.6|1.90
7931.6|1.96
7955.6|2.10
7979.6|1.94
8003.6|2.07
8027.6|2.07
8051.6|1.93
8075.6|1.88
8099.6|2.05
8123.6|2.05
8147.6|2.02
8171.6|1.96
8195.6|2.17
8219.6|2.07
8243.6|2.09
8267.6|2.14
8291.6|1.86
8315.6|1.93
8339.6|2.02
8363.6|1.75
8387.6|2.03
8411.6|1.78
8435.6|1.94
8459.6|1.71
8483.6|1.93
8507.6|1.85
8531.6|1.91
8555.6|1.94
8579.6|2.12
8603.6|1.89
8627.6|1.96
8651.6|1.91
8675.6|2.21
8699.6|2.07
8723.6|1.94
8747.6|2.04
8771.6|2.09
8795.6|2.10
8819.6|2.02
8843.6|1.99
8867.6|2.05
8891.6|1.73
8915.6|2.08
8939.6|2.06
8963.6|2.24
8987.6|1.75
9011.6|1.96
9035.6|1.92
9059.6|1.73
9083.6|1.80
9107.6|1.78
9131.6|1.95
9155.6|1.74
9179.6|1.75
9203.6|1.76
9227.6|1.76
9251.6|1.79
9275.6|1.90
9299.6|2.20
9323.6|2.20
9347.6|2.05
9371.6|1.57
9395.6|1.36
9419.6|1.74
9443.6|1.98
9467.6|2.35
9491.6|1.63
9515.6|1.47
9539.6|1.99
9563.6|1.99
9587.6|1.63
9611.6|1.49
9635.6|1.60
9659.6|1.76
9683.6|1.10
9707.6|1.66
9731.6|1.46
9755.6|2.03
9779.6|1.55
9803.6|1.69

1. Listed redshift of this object 0.18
